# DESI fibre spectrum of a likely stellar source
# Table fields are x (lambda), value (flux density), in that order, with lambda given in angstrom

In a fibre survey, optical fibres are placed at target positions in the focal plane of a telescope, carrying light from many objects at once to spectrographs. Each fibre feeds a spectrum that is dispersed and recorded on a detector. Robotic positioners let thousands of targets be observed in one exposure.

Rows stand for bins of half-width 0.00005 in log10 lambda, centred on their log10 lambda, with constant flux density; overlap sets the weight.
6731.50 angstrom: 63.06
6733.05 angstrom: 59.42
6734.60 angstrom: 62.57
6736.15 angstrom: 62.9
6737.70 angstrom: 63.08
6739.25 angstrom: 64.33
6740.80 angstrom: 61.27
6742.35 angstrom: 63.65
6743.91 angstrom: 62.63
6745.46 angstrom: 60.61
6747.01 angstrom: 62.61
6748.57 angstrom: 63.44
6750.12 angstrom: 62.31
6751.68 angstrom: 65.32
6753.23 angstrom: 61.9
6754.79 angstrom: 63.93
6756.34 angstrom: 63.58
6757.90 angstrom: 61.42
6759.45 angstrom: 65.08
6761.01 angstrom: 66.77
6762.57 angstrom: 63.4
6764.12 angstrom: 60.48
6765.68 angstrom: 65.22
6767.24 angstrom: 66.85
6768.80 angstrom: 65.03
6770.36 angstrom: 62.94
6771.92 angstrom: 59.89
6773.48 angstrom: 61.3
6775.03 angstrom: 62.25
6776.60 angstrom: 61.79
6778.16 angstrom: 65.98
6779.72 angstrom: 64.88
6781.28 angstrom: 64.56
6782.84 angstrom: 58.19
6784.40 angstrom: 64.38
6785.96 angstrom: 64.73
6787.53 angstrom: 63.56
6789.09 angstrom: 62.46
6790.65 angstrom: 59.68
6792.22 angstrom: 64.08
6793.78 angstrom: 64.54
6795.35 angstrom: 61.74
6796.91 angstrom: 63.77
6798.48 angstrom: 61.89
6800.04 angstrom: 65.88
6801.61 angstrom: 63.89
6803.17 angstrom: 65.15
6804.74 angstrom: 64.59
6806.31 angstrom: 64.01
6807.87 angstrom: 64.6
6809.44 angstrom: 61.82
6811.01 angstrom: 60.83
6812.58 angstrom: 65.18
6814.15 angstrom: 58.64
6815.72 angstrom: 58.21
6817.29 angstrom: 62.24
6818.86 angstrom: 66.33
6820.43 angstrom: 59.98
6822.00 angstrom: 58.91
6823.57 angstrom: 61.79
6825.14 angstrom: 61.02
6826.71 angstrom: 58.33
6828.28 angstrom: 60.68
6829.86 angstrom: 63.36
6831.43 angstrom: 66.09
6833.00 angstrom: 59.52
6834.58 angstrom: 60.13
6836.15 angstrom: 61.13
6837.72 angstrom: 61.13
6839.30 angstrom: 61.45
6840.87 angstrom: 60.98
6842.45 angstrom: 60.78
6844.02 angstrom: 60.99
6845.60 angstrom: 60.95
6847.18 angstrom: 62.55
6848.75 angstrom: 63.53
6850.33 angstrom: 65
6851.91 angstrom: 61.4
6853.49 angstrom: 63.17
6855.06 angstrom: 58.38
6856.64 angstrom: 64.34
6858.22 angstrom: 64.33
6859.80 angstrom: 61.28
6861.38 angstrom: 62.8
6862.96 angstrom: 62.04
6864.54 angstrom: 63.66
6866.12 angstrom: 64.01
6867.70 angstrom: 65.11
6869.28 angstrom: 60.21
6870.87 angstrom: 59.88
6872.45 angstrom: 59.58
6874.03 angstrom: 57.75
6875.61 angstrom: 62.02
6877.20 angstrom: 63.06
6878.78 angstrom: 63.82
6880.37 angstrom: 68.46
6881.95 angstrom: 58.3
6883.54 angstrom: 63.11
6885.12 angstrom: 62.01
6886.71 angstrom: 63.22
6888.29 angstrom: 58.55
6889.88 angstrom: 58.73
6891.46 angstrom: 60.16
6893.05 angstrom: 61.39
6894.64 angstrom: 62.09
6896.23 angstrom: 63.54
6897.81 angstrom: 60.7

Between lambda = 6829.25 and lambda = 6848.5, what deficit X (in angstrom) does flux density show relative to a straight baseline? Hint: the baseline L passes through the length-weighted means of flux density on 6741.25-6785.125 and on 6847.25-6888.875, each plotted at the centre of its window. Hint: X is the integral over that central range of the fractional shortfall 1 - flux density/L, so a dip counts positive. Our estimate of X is 0.29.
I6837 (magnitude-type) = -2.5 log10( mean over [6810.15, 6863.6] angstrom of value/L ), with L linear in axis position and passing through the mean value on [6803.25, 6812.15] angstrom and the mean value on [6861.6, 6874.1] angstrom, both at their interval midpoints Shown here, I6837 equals 0.02 mag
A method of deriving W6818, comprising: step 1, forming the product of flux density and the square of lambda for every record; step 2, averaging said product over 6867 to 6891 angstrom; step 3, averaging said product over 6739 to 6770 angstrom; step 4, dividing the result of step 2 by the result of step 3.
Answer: 1.01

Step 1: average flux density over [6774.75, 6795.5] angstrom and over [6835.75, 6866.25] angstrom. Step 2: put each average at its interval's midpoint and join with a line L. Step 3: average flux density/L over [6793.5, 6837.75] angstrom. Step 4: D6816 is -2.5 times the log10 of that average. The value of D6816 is 0.007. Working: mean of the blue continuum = 63.1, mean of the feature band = 62.2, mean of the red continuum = 62.2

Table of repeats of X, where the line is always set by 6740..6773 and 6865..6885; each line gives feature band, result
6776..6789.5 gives -0.10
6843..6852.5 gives 0.00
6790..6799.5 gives 0.02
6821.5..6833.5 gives 0.24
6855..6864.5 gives -0.05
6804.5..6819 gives 0.07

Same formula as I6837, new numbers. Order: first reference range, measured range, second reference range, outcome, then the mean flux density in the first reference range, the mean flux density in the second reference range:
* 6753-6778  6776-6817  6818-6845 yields -0.01 mag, 63.3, 61.3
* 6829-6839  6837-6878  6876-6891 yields 0.00 mag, 61.8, 62.1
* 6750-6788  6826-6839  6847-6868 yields 0.03 mag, 63.4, 63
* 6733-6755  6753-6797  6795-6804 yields 0.00 mag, 62.7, 63.9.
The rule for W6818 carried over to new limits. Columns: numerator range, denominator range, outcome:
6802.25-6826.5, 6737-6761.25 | 1.00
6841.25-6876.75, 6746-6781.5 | 1.00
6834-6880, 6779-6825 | 1.00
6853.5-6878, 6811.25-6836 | 1.02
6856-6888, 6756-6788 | 1.01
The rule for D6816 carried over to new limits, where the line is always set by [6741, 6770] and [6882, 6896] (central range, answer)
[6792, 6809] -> -0.022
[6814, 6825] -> 0.023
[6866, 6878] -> 0.002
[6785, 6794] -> -0.004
